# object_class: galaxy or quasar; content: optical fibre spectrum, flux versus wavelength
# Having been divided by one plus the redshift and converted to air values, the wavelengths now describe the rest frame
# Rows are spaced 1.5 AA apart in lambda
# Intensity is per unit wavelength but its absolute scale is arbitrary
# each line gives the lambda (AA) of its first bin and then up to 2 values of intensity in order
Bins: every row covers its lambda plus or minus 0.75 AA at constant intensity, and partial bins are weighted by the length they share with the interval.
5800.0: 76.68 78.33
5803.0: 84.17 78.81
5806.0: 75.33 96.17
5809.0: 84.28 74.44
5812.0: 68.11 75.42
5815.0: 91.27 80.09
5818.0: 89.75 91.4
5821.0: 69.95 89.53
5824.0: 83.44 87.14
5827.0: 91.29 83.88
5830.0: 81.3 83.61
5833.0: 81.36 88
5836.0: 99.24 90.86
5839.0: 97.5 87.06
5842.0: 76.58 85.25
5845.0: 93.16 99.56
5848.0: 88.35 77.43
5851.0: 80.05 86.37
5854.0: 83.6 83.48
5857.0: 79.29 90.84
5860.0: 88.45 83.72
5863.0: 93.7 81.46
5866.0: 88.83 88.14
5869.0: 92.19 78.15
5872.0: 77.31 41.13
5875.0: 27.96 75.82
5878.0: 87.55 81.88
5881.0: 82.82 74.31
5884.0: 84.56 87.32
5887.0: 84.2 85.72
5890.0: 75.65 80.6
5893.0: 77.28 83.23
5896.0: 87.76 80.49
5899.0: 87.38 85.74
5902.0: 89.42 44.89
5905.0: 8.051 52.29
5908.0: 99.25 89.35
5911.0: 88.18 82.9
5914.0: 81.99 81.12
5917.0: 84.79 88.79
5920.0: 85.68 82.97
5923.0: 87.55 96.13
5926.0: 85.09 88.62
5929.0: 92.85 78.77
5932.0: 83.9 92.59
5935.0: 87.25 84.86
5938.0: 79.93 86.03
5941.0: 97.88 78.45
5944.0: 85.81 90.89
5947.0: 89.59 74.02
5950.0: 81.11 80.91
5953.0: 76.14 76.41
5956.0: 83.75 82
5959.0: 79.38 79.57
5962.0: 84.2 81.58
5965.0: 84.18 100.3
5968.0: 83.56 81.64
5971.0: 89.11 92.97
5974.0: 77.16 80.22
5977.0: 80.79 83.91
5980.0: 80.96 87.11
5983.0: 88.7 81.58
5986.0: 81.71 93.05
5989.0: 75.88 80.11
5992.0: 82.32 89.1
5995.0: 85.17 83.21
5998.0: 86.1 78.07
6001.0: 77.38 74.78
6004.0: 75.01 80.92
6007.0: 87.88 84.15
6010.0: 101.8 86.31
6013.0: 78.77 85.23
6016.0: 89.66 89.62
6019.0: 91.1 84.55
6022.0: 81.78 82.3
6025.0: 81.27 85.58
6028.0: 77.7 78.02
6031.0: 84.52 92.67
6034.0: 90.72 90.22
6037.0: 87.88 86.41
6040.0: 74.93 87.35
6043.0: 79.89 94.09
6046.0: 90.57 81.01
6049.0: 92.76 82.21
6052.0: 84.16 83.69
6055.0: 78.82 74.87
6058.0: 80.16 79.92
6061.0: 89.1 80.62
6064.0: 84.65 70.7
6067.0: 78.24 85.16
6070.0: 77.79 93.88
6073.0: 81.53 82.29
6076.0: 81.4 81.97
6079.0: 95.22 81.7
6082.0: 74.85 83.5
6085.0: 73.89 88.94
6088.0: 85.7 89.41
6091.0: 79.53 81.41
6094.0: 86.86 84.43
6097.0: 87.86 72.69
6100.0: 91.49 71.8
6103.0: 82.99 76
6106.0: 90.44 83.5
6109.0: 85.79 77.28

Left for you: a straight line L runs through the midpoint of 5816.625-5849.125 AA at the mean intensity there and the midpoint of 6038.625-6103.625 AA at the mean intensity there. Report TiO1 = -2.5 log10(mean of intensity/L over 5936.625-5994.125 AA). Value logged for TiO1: 0.01 mag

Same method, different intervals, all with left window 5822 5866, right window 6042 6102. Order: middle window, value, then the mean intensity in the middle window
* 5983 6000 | 0.010 mag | 83.6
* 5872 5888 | 0.177 mag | 73.2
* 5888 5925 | 0.084 mag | 79.3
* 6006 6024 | -0.037 mag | 86.9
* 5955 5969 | 0.009 mag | 84.1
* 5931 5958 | 0.015 mag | 83.9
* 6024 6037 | -0.019 mag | 85.2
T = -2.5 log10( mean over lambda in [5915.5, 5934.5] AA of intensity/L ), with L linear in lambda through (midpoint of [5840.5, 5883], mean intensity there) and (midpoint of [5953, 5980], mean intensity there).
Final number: -0.059 mag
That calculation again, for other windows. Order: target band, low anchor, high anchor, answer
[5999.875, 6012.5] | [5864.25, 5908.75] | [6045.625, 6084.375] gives -0.039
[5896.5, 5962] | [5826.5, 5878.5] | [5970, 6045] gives 0.026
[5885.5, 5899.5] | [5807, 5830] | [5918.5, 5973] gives 0.024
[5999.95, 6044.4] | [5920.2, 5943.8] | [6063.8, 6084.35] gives -0.008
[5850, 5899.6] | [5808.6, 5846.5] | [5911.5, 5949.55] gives 0.065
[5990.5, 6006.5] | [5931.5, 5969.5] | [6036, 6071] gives 0.031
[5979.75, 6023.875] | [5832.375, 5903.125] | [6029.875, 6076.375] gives -0.008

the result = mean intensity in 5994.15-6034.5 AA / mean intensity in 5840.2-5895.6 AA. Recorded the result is 1.03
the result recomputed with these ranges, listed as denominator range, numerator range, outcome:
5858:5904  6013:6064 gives 1.06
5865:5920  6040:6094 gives 1.07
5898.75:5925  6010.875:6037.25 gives 1.09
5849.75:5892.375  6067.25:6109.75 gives 1.04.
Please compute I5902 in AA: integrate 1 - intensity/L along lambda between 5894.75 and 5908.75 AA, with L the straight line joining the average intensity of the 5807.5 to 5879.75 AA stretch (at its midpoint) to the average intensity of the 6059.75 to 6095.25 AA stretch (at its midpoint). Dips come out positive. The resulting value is 2.0 AA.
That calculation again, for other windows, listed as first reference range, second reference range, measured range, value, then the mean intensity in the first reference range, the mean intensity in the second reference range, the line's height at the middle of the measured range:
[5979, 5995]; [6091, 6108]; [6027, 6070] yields -0.1 AA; 84.1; 82.5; 83.2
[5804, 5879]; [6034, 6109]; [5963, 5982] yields -0.4 AA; 83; 83.3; 83.2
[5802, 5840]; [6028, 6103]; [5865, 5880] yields 1.9 AA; 84.6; 83.4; 84.4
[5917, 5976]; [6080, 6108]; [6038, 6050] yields -0.4 AA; 84.9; 82.5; 83.3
